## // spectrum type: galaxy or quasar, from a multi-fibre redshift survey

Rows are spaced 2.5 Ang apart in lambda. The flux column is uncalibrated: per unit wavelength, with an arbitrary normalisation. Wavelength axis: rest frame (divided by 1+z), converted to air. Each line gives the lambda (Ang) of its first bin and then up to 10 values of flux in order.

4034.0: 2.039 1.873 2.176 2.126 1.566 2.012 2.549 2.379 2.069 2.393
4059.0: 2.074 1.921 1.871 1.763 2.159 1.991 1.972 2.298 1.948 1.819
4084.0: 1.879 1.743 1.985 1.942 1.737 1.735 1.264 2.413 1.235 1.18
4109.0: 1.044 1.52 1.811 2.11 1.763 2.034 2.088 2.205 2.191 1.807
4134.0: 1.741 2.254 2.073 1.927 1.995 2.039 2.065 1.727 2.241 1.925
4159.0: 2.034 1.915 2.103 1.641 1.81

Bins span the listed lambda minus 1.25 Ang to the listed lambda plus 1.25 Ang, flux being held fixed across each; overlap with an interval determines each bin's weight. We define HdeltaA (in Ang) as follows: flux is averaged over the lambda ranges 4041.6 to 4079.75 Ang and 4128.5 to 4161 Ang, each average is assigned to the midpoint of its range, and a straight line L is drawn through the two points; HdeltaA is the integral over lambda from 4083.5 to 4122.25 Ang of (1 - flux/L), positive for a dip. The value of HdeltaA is 6.2 Ang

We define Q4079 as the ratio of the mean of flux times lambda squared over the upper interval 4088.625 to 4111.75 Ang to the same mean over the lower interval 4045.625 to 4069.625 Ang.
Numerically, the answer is 0.8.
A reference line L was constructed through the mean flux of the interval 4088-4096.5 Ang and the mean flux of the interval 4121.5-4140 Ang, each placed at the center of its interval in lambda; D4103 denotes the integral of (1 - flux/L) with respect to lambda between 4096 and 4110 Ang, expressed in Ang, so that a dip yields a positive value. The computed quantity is 3.21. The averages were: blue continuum 1.86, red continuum 2.05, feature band 1.47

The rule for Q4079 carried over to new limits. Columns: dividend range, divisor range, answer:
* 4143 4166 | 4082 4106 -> 1.17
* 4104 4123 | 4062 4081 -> 0.83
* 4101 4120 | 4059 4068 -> 0.87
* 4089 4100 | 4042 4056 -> 0.82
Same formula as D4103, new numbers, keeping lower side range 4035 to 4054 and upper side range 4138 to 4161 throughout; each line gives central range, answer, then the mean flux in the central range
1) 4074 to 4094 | 1.22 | 1.93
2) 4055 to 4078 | 0.29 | 2.05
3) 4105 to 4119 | 3.34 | 1.55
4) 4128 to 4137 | 0.19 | 1.97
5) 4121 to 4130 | -0.51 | 2.14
